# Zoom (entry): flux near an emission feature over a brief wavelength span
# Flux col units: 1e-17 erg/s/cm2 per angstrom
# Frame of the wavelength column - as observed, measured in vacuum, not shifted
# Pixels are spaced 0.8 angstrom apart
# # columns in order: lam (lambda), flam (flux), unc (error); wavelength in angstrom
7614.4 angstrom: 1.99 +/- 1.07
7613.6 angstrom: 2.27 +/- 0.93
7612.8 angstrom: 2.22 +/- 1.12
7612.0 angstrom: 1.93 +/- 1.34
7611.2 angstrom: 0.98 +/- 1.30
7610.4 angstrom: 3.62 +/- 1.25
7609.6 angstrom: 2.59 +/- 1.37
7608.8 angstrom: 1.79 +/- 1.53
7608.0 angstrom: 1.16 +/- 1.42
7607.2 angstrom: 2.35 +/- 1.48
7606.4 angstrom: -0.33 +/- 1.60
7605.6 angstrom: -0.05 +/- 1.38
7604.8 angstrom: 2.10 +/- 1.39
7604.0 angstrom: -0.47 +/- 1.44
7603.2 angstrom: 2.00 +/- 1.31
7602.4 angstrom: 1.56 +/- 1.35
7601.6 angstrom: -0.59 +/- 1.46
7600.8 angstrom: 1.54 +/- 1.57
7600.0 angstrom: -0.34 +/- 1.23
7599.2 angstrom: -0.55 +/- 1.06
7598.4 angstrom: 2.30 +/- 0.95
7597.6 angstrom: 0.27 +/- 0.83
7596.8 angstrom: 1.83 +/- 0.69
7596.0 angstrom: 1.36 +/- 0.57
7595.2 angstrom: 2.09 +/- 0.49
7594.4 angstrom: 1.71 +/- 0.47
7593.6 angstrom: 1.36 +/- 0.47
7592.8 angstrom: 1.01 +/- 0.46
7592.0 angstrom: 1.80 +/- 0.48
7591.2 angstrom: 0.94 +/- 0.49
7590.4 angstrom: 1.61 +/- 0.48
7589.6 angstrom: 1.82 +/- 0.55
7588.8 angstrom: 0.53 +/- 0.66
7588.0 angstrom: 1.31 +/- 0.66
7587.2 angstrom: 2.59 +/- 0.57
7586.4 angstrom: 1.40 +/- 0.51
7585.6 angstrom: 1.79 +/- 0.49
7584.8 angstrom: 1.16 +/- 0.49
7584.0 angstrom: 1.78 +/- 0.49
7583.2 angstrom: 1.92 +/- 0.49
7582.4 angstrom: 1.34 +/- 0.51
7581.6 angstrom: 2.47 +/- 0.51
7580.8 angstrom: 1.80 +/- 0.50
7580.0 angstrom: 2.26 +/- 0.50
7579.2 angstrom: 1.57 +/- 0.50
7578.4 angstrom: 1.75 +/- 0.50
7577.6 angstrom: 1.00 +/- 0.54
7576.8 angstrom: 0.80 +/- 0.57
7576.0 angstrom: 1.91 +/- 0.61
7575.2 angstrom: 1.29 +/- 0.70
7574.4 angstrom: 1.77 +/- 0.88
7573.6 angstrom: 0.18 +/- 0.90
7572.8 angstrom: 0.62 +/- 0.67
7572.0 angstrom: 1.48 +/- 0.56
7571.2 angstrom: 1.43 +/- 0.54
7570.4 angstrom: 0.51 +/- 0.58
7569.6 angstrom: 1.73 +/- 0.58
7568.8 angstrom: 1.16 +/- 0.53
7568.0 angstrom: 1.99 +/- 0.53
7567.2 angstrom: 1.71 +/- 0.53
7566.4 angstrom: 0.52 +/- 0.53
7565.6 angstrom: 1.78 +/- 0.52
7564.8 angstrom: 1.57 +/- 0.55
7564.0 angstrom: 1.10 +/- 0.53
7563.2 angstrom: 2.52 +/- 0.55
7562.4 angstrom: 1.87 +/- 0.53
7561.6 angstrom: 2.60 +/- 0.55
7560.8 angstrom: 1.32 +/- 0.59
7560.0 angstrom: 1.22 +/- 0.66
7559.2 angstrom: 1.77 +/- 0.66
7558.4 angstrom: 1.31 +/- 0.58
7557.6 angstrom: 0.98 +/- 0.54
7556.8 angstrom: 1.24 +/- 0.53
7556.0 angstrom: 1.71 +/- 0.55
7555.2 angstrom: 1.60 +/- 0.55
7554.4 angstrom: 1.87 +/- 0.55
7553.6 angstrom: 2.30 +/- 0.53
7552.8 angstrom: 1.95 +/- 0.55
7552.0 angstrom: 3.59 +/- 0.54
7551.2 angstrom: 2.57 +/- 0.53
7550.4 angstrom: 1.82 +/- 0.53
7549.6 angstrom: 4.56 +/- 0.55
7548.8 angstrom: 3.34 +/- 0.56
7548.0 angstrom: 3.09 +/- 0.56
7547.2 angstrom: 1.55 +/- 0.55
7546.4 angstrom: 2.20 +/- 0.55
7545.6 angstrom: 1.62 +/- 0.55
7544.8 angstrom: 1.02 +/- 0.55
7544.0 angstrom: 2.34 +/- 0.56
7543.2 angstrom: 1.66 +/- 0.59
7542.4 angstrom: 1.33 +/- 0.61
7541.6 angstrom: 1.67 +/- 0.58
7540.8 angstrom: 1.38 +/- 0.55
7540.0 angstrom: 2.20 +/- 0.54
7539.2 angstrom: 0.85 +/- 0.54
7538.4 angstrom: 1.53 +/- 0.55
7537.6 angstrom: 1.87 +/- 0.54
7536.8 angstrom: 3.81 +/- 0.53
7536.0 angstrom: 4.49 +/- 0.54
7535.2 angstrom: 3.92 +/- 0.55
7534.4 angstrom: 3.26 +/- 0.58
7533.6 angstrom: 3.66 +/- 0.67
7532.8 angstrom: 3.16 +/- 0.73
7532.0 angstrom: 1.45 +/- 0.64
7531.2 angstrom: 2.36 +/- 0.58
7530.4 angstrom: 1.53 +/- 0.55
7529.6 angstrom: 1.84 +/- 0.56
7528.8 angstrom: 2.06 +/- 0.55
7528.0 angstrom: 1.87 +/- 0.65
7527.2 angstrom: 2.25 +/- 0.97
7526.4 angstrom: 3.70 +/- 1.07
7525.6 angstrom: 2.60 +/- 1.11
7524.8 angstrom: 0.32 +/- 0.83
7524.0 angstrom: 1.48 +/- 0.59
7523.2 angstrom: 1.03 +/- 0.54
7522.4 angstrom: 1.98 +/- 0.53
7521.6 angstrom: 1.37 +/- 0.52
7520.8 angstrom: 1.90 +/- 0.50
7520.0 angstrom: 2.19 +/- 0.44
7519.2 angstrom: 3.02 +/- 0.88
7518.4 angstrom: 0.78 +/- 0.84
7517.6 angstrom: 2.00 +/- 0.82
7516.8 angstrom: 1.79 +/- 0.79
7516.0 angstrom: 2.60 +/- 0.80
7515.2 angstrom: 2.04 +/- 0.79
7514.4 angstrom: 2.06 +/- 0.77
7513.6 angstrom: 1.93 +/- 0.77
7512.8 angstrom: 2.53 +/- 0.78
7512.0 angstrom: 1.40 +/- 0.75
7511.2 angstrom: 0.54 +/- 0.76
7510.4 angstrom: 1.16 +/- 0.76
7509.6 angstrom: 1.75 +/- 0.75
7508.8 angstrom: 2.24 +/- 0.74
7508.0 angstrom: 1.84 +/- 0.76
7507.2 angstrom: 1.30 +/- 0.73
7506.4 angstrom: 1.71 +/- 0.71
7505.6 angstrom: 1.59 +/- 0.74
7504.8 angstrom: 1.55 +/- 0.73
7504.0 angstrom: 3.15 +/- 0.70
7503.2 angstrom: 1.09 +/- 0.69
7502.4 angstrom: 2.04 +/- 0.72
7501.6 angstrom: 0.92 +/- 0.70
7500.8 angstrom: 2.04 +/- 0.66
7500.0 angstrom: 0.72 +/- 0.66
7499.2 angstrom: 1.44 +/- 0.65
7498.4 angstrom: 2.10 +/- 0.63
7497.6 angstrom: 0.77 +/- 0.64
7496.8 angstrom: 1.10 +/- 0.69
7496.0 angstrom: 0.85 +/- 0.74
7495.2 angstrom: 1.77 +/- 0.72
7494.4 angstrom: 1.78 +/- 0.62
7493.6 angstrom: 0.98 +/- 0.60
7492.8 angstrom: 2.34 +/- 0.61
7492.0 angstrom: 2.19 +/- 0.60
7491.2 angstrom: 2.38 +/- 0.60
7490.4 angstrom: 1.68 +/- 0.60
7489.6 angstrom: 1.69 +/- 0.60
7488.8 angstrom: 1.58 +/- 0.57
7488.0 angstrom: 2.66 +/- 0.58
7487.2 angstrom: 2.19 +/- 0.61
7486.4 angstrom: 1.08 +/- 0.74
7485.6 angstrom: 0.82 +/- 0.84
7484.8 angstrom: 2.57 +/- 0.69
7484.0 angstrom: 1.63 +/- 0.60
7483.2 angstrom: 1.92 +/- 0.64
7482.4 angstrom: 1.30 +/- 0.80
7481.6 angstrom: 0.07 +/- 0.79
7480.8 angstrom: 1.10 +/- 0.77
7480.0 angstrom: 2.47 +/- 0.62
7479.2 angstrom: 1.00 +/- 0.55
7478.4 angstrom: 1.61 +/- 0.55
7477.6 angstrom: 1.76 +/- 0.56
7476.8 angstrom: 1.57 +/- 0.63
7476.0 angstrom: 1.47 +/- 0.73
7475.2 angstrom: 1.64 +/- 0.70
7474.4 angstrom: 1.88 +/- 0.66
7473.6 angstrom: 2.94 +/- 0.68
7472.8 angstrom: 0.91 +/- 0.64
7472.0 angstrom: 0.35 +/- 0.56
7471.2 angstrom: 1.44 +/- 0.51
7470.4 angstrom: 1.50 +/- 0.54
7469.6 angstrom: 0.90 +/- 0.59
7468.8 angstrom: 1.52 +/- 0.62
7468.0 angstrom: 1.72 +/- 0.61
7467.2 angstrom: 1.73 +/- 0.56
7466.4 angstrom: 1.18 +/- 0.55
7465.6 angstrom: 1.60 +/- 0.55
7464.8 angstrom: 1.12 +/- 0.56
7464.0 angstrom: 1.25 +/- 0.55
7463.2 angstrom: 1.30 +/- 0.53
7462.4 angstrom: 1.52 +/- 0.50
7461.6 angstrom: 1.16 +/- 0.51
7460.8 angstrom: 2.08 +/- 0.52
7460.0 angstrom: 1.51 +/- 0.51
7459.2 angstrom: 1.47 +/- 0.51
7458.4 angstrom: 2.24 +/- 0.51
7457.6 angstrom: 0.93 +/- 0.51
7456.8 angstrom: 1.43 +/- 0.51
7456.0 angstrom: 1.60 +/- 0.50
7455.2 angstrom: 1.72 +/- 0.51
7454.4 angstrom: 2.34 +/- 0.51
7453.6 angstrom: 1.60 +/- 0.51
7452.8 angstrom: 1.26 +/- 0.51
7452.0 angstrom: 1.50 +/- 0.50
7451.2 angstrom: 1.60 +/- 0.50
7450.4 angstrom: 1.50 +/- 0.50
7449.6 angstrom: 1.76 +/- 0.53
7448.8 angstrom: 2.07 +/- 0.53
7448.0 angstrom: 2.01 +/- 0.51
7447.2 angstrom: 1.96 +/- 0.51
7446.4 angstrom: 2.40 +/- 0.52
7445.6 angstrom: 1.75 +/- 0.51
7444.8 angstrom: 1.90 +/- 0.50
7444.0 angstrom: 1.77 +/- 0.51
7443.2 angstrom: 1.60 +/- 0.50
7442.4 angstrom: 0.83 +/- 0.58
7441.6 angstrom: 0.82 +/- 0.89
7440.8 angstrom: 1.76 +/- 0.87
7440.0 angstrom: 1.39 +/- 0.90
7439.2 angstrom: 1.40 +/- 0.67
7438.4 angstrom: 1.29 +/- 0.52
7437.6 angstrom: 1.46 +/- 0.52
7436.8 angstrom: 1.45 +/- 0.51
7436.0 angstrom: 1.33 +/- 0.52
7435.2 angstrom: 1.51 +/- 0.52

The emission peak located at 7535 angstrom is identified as [S II]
